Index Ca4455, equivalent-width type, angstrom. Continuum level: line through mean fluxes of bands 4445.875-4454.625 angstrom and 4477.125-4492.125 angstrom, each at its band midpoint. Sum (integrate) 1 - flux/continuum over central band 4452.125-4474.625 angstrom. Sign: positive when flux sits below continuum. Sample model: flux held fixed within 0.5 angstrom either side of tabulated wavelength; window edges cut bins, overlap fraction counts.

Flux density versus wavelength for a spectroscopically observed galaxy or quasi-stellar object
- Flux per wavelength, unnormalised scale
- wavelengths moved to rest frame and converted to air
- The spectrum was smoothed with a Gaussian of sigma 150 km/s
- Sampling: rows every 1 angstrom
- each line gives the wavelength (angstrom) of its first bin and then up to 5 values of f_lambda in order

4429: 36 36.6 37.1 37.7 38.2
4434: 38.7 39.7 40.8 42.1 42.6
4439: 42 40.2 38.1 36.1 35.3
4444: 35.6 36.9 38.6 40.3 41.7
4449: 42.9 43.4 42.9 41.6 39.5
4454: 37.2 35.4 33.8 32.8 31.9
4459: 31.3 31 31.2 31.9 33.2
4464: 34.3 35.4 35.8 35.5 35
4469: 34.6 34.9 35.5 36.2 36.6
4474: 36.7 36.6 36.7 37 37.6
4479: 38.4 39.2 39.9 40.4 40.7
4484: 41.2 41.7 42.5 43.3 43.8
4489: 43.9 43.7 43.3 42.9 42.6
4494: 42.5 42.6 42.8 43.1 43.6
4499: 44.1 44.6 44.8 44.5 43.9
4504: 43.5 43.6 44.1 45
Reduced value 3.5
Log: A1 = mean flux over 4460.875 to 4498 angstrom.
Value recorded 38.9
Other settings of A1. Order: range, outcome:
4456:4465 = 32.5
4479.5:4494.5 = 42.1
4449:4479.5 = 35.9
